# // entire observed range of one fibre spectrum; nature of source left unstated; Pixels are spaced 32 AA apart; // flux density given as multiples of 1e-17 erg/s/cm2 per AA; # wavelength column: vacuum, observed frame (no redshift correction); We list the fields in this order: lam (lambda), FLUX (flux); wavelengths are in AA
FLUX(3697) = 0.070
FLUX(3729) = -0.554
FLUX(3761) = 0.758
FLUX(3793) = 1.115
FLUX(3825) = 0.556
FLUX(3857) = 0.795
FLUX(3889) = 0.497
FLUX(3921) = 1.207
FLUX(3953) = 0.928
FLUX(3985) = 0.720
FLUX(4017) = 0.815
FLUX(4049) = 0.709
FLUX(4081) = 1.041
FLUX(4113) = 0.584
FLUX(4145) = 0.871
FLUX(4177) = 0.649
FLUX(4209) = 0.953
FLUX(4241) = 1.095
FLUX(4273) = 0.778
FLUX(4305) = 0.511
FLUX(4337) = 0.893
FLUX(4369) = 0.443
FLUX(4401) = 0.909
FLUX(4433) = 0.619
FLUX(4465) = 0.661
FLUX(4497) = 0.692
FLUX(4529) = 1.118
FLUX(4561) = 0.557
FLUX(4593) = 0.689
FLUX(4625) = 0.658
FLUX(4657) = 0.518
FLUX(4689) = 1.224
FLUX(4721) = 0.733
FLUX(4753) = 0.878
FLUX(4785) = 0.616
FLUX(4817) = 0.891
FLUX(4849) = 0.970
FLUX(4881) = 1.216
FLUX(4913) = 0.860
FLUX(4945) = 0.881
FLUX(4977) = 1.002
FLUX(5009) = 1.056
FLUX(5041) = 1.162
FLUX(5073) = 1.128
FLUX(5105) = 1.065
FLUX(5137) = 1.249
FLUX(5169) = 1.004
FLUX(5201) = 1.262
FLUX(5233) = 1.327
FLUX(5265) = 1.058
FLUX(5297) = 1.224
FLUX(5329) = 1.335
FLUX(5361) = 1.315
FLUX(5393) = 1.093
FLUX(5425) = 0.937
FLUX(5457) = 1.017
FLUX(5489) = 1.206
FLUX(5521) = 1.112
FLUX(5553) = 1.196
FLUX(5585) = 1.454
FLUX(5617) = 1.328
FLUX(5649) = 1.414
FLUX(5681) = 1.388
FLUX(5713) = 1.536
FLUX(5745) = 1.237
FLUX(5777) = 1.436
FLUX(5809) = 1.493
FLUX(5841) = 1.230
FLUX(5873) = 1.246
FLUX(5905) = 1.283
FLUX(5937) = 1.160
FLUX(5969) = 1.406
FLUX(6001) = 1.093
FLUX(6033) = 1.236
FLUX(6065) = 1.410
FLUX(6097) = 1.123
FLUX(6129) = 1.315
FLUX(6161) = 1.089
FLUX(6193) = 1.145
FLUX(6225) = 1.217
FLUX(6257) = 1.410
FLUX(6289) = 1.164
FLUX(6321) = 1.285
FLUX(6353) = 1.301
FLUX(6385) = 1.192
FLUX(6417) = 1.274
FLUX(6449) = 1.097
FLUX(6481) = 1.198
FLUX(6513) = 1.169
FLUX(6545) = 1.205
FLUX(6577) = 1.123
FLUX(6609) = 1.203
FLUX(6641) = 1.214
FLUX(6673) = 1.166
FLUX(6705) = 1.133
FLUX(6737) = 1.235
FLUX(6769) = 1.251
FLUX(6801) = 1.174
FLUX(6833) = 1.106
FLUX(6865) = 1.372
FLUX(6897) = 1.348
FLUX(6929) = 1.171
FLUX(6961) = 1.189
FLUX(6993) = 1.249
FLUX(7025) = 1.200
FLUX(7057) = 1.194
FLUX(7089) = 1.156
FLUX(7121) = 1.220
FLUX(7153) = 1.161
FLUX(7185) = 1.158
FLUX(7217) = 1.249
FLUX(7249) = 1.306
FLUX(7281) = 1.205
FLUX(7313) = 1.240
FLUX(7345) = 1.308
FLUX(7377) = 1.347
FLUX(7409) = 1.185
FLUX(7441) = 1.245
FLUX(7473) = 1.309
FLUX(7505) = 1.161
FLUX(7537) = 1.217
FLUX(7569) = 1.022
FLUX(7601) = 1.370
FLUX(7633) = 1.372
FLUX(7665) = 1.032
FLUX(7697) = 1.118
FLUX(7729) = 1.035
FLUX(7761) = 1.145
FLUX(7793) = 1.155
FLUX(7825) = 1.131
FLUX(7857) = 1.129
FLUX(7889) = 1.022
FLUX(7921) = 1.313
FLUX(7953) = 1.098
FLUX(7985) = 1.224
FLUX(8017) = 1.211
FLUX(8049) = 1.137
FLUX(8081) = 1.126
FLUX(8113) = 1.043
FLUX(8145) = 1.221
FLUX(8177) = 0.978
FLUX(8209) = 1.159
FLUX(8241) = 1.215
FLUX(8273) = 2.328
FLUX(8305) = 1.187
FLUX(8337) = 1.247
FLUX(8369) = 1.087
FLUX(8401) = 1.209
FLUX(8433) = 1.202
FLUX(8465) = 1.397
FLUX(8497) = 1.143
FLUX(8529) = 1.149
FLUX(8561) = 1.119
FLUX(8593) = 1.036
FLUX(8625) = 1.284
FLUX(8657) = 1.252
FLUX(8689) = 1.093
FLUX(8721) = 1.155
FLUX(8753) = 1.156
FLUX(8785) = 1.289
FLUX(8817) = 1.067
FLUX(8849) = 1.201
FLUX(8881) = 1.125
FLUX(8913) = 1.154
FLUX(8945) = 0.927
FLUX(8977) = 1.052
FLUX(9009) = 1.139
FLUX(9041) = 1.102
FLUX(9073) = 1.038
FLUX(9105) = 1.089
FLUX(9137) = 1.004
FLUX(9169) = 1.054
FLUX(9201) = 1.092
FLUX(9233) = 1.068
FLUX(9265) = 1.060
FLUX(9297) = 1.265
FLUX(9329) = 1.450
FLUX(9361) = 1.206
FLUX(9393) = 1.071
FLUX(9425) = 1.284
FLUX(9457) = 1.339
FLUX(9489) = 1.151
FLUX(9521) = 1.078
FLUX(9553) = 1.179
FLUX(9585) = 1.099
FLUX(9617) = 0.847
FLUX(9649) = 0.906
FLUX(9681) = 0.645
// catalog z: 0.258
